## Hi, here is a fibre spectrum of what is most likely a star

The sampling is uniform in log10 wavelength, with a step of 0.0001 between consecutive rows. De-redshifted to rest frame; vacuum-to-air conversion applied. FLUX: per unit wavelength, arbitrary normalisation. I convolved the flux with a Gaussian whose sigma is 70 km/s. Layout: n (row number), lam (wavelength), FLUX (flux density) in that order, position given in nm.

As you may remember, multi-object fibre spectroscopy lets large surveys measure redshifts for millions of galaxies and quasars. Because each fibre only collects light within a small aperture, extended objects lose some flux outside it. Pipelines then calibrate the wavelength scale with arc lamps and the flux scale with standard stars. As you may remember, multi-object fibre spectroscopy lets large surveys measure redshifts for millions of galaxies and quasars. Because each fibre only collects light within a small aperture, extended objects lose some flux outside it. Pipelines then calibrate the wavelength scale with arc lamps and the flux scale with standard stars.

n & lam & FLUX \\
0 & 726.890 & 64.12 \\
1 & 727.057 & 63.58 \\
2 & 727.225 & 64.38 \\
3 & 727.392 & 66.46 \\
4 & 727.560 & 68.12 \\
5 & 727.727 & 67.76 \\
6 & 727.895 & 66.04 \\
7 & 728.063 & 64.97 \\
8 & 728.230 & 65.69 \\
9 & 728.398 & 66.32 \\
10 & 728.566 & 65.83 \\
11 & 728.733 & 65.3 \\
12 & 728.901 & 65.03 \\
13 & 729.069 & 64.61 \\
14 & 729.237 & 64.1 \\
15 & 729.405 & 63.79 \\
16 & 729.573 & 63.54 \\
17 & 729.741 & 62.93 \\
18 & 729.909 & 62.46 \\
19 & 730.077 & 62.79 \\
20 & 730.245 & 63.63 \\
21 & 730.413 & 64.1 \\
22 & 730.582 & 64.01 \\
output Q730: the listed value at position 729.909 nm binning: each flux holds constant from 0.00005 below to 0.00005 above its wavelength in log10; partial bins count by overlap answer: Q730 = 62.46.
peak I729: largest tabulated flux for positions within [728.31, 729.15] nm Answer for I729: 66.32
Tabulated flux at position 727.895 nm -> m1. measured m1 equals 66.04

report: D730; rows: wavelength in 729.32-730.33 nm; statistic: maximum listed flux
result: 63.79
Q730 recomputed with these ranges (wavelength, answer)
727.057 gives 63.58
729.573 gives 63.54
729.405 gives 63.79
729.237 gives 64.1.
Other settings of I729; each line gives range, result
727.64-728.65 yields 67.76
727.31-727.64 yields 68.12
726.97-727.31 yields 64.38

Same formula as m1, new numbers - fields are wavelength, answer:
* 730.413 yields 64.1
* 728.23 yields 65.69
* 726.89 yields 64.12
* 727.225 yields 64.38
